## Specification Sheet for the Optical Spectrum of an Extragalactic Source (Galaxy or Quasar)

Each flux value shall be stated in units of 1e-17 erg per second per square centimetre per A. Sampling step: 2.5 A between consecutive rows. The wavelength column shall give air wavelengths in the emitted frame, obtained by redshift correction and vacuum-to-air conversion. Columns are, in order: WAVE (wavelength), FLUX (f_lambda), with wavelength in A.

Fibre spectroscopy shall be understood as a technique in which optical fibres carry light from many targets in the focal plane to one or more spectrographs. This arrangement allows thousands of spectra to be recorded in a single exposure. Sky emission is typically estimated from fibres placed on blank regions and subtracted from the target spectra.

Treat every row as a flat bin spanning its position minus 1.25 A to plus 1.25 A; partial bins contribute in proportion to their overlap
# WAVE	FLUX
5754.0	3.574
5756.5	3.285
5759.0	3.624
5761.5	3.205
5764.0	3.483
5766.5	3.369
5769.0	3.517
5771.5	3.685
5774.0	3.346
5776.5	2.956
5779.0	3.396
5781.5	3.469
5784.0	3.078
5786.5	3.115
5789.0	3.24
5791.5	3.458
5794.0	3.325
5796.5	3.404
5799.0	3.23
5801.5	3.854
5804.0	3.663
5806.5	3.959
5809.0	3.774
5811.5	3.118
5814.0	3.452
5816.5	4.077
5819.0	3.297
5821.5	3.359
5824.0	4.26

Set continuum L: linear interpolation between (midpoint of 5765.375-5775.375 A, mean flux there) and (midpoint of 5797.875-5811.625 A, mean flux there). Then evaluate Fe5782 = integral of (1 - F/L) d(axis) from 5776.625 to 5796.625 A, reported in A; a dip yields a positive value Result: 1.5 A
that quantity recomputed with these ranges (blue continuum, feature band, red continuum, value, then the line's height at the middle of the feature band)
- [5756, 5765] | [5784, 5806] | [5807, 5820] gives 0.65 A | 3.51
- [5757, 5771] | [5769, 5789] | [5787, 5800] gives 0.47 A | 3.38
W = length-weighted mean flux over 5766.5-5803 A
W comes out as 3.36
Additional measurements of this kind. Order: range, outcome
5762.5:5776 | 3.45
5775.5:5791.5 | 3.23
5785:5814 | 3.46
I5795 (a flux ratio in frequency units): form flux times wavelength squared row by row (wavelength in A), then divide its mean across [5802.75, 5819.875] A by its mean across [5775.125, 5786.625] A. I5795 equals 1.14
